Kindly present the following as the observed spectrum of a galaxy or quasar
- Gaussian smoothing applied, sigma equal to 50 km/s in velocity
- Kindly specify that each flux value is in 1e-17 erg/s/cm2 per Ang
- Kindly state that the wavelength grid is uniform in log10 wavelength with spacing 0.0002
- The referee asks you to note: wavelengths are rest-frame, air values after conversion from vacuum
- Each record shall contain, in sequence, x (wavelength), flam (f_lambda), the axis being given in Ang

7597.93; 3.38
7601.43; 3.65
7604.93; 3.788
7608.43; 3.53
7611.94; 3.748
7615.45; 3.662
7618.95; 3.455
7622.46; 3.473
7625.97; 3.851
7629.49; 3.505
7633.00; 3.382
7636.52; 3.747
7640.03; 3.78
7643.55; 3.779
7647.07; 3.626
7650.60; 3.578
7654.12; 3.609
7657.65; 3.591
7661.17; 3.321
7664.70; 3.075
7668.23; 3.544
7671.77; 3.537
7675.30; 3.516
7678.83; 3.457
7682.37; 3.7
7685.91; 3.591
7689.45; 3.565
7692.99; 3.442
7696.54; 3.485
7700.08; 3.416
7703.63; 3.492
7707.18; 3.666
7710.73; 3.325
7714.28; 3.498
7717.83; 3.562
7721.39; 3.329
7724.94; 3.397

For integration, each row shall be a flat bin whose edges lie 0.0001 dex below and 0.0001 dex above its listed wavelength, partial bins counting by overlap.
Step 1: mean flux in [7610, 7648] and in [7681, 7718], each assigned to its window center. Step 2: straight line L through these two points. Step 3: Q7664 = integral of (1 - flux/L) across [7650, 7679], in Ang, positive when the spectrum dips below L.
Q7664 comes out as 0.90 Ang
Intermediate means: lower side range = 3.64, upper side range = 3.52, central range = 3.47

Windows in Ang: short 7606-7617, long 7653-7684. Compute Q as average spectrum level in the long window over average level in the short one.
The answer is 1.0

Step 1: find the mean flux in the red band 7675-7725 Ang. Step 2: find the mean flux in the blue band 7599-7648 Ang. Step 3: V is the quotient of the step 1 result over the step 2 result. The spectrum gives 1.0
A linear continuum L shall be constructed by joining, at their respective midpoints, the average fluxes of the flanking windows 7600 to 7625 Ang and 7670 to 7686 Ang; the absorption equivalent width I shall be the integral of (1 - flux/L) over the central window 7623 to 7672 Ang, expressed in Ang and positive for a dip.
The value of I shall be 0.3 Ang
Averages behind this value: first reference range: 3.62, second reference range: 3.56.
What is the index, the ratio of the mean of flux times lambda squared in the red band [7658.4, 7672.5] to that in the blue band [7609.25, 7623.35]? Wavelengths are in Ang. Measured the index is 0.95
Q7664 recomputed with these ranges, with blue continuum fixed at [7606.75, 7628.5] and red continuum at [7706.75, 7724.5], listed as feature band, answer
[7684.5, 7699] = -0.1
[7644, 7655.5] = -0.2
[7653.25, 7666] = 0.5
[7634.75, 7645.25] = -0.6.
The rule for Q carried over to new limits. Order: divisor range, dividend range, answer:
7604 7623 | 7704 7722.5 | 0.96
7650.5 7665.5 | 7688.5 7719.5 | 1.01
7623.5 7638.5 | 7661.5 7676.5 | 0.94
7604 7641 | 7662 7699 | 0.96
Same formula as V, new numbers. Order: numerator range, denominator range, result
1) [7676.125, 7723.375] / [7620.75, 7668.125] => 0.98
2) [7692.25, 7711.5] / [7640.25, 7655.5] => 0.95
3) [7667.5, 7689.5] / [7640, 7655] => 0.97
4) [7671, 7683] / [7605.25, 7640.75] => 0.98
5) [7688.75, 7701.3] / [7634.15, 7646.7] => 0.93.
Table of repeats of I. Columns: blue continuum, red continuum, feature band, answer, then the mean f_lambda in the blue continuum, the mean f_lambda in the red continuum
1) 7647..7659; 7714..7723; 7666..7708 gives 0.0 Ang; 3.6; 3.46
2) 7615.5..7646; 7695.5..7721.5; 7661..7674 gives 0.6 Ang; 3.63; 3.48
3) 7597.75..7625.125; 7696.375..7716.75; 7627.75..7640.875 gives -0.1 Ang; 3.61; 3.48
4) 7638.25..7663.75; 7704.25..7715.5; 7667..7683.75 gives 0.0 Ang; 3.6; 3.5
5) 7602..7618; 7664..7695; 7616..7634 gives 0.4 Ang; 3.67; 3.51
